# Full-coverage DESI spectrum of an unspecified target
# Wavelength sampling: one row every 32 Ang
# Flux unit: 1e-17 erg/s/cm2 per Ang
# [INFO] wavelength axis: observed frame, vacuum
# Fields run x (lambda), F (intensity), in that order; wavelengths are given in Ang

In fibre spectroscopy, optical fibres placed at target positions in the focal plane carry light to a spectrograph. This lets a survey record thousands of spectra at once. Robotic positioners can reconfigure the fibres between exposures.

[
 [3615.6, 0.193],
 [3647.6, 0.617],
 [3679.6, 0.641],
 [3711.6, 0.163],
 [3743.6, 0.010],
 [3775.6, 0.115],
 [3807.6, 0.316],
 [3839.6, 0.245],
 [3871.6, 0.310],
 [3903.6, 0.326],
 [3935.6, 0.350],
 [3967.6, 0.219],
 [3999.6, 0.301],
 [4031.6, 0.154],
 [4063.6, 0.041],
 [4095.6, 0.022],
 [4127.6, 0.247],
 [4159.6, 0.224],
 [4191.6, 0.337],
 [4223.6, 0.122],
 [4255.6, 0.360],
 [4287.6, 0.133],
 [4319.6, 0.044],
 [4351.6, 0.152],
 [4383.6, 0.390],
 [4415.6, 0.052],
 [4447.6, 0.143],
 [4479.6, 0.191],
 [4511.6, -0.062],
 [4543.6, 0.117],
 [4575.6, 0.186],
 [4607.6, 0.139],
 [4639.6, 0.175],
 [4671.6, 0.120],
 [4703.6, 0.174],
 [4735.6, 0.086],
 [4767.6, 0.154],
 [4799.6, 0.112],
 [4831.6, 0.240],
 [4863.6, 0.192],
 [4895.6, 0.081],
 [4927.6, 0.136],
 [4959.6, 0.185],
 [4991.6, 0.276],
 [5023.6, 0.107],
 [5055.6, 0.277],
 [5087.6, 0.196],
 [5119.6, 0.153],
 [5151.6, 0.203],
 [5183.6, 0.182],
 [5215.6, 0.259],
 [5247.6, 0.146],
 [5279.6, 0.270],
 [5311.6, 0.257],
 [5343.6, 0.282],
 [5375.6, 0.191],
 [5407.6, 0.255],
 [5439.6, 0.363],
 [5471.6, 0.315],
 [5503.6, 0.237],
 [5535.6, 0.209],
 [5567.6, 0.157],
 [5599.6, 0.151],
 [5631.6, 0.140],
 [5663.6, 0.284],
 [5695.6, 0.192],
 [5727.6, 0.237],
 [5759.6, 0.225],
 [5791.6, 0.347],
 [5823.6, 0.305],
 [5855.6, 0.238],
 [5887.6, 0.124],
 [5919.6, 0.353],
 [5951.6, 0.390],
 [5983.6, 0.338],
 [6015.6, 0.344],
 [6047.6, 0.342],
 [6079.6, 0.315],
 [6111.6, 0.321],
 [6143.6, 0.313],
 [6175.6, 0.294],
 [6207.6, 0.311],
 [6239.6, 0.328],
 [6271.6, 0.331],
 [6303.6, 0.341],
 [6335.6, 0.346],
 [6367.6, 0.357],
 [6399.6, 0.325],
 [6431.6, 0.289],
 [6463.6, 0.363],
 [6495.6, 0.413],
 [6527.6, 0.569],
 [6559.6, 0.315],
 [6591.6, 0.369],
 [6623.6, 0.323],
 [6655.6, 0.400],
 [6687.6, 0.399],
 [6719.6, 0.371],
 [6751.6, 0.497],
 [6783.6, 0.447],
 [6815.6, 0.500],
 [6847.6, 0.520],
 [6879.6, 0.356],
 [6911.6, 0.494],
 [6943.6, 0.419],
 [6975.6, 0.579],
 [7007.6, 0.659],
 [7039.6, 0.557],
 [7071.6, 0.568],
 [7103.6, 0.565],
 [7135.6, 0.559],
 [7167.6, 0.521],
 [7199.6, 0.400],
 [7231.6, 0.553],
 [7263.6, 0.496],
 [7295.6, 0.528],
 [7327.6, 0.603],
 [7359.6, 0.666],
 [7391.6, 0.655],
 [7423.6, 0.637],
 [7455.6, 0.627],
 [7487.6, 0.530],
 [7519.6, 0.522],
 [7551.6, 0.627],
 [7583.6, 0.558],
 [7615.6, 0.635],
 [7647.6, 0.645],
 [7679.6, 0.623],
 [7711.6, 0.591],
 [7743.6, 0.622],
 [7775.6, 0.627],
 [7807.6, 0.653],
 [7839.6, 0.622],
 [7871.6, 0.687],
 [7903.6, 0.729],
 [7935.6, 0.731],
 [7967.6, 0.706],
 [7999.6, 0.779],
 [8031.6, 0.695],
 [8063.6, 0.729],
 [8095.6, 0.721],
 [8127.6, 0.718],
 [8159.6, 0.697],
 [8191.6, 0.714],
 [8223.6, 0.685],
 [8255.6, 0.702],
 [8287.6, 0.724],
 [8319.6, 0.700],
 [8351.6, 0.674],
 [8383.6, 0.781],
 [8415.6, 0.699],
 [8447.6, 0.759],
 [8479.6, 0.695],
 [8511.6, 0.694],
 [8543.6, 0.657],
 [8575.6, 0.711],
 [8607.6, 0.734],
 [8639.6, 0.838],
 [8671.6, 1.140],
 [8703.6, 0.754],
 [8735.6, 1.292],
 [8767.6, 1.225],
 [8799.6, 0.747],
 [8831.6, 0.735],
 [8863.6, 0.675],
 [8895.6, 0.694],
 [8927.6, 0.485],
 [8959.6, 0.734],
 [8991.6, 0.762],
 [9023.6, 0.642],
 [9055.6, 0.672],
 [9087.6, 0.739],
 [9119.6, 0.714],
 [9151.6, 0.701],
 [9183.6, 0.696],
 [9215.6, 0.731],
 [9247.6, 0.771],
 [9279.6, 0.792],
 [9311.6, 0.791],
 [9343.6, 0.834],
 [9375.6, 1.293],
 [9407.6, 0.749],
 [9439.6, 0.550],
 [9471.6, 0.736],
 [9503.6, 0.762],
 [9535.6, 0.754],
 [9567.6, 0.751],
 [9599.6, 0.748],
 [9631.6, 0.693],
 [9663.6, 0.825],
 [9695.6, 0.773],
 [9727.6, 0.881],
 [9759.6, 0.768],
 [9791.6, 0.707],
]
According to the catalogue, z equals 0.75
